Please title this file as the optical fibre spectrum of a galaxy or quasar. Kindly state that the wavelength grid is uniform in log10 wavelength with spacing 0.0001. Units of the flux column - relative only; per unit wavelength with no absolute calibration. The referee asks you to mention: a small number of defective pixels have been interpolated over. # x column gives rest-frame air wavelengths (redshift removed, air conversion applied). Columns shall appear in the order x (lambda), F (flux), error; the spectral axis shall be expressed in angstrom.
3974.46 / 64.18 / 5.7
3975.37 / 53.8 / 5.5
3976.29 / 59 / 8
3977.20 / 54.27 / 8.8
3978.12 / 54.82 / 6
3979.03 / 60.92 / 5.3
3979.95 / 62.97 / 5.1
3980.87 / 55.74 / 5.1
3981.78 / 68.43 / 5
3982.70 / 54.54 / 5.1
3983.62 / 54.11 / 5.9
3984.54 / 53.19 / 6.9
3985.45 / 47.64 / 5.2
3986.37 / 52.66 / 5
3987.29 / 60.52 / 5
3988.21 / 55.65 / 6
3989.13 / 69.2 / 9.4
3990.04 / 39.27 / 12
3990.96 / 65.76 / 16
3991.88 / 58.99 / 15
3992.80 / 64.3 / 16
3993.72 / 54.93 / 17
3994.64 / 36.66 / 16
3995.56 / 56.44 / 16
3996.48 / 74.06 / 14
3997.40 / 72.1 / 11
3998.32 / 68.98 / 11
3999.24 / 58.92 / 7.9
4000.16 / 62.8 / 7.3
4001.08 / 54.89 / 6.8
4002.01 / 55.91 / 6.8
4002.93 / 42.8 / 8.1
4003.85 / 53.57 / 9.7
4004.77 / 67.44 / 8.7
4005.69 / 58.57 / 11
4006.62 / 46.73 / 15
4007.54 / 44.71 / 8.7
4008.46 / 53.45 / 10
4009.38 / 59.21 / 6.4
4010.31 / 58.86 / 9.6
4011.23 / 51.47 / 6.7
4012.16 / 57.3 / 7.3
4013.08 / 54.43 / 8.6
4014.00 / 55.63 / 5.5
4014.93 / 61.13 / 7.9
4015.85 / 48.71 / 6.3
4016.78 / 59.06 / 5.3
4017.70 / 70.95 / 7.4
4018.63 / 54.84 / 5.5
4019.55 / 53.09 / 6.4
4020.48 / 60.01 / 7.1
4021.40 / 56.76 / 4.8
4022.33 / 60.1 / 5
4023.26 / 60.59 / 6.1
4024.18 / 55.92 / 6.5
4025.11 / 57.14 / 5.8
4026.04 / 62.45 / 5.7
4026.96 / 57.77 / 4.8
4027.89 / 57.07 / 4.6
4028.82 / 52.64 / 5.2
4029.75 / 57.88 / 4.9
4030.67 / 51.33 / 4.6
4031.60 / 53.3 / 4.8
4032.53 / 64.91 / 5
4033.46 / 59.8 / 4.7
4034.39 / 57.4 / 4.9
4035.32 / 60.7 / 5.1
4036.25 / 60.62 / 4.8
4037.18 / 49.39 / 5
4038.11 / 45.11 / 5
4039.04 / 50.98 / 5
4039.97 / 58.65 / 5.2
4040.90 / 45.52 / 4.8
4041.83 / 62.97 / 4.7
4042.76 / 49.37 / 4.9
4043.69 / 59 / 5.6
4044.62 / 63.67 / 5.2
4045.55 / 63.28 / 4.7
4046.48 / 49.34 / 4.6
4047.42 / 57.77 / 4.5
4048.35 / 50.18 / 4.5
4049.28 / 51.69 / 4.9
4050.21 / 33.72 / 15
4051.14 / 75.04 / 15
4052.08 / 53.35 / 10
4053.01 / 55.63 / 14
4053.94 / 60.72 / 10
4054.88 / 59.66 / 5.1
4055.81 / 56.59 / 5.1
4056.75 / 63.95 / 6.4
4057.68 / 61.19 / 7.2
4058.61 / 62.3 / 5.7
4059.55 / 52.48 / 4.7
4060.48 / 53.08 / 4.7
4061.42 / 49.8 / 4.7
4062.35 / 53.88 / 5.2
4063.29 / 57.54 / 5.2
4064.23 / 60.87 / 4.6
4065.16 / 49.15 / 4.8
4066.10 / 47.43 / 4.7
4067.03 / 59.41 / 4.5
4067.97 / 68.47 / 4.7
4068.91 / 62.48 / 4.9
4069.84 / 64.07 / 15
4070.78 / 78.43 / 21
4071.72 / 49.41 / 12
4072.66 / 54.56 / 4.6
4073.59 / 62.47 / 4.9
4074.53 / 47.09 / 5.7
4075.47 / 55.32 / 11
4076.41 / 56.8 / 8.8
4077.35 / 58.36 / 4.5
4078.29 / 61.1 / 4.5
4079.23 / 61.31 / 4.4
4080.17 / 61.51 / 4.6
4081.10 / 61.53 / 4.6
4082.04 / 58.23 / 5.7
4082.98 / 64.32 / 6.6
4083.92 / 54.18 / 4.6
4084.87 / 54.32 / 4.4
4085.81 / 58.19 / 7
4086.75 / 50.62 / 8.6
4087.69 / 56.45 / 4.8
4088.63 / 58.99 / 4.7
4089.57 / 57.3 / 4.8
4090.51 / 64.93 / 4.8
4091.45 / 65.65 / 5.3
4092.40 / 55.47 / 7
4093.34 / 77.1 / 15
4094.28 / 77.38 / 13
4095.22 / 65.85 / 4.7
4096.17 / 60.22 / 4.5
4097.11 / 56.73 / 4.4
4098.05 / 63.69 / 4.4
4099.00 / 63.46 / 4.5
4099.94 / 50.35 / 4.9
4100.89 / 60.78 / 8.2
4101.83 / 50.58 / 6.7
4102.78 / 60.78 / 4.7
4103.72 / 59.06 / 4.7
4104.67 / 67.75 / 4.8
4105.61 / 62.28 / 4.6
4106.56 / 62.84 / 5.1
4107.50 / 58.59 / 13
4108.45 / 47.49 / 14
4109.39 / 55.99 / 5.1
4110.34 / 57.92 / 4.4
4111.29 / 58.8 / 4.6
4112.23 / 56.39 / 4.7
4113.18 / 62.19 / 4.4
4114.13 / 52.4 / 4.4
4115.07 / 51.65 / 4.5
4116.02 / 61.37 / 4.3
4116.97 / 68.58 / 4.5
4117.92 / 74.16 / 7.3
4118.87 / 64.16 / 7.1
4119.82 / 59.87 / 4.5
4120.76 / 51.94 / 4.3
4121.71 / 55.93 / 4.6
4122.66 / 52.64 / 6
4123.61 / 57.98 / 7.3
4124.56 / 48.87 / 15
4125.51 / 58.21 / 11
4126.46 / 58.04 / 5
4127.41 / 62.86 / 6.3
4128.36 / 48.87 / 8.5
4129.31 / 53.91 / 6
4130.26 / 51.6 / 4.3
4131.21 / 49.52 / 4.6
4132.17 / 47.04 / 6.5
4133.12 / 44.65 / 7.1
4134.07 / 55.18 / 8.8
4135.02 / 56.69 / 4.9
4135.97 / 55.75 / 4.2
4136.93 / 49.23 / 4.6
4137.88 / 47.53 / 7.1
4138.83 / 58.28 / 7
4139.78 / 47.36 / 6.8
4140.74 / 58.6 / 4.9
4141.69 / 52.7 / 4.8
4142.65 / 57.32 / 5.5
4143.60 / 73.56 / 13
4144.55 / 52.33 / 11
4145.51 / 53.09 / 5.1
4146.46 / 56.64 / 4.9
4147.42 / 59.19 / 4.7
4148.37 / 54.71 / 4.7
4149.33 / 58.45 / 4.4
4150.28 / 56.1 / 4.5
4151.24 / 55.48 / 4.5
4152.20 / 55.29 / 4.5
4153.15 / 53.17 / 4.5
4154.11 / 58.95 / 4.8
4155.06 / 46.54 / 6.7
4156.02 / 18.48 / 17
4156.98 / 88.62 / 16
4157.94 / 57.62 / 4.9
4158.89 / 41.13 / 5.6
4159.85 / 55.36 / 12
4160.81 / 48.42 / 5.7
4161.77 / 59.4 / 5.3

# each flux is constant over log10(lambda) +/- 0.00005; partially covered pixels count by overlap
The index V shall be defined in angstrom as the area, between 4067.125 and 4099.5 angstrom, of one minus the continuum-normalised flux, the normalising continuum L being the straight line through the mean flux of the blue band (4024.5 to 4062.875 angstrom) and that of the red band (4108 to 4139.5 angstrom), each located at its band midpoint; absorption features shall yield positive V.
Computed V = -2.8 angstrom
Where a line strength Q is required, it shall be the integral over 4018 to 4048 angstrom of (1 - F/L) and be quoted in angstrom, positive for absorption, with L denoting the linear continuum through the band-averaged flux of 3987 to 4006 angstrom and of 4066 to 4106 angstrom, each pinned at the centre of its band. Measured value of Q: 1.4 angstrom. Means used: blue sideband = 58.7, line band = 56.6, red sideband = 60.2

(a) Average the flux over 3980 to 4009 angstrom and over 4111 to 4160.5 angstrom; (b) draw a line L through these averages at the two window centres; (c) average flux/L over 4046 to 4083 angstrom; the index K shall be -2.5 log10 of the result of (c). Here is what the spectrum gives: -0.023 mag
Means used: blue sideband 57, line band 57.4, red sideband 55.4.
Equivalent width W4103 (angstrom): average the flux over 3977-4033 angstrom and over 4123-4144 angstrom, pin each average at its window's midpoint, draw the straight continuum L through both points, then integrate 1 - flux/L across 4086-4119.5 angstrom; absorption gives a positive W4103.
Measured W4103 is -3.4 angstrom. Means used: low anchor 57.2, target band 60.5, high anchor 54.2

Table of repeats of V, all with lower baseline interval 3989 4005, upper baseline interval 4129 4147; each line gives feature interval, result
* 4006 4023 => 0.5 angstrom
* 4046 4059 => 0.0 angstrom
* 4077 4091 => -0.8 angstrom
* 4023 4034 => 0.0 angstrom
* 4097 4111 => -1.0 angstrom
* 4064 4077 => -0.5 angstrom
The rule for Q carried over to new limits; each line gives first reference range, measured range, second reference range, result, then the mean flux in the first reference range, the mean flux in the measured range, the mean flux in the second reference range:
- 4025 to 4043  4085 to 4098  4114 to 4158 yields -1.43 angstrom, 55.8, 61.8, 55.6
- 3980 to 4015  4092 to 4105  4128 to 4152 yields -1.68 angstrom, 56.9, 62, 54.2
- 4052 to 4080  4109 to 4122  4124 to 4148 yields -0.96 angstrom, 58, 59.5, 54.3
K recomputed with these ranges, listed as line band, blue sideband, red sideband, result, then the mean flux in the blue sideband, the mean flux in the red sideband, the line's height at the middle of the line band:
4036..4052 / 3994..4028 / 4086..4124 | 0.07 mag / 57.3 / 59.9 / 58.2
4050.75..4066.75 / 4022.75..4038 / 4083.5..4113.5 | 0.02 mag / 57.1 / 59.7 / 58.2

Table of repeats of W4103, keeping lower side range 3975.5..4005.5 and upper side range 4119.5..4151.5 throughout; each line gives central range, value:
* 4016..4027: -0.32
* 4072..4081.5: -0.31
